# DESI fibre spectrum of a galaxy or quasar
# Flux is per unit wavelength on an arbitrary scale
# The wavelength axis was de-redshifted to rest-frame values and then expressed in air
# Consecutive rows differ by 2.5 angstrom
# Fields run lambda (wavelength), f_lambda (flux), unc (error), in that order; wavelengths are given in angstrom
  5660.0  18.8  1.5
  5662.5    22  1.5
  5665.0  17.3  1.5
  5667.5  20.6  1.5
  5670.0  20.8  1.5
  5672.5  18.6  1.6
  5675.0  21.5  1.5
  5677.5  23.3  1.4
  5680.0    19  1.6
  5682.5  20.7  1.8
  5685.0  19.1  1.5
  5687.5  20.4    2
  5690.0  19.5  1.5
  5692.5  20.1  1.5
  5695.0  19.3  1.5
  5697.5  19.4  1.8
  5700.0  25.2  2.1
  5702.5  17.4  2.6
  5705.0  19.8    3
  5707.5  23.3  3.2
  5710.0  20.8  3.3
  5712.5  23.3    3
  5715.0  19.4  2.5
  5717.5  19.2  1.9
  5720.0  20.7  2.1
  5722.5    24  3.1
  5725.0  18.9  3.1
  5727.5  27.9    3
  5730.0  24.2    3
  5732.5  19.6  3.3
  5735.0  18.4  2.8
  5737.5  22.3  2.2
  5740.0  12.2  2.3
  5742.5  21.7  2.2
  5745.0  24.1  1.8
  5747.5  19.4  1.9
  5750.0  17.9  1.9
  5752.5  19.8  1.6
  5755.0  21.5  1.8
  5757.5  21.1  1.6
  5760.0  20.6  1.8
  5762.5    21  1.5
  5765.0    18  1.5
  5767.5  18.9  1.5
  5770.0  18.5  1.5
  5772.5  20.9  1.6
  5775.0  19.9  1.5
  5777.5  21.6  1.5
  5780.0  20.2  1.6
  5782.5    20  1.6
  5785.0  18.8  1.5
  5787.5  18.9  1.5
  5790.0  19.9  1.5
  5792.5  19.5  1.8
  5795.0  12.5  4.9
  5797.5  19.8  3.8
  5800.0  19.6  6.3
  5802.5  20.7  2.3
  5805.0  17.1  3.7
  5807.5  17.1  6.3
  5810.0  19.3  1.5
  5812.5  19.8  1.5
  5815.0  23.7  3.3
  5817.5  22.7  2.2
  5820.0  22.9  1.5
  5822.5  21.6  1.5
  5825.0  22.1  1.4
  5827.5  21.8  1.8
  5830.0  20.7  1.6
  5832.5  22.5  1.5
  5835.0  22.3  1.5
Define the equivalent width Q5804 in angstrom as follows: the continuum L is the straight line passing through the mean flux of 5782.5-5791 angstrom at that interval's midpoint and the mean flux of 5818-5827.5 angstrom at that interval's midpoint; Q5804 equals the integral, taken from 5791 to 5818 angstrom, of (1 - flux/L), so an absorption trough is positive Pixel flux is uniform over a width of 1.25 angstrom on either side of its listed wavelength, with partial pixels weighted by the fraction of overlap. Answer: 2.1 angstrom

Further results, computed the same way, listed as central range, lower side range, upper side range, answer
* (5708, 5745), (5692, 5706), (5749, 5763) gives -1.44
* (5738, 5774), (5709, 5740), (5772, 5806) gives 0.85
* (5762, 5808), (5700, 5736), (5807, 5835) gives 4.98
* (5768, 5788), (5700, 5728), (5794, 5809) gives -1.08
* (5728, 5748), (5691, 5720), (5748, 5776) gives -0.38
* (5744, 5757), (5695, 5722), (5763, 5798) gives -0.43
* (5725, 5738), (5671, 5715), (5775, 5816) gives -1.32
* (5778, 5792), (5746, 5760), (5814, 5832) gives 0.92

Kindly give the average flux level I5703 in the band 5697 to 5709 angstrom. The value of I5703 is 21.1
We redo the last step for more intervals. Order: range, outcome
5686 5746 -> 20.9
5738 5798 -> 19.5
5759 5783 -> 20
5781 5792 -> 19.4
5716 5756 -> 20.7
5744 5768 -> 20.2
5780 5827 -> 19.8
